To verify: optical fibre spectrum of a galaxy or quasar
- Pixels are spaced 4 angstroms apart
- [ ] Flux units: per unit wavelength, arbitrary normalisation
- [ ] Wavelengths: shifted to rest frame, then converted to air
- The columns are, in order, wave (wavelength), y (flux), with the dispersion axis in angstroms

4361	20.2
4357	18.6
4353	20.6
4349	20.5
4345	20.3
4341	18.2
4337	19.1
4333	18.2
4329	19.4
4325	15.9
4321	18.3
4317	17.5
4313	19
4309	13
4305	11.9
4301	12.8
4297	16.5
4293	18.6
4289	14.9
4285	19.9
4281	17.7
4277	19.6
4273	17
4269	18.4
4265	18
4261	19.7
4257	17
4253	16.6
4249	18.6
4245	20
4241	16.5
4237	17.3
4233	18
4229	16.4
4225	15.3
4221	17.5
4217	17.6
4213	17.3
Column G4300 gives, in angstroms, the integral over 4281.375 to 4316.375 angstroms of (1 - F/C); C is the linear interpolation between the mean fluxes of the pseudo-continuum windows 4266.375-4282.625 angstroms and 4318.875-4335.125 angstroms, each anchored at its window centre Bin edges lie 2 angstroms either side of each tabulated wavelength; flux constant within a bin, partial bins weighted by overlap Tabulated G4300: 4.1 angstroms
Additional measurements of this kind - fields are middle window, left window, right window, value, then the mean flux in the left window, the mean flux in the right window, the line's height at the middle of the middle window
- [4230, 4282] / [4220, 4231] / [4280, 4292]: -3.27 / 16.3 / 17.6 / 16.9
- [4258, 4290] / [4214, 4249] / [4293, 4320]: -3.72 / 17.4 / 15.5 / 16.3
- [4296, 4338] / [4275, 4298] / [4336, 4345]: 4.73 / 17.9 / 19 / 18.5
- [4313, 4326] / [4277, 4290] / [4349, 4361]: 0.91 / 18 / 19.9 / 18.9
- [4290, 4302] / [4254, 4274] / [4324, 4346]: 1.38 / 18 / 18.6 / 18.2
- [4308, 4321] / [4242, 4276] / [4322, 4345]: 0.89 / 18.2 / 18.4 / 18.3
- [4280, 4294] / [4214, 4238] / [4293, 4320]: -1.64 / 17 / 15.5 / 15.9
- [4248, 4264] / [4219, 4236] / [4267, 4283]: -0.27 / 16.8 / 18.2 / 17.6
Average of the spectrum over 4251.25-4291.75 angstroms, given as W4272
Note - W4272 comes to 17.9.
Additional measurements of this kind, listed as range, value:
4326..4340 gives 18.6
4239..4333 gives 17.3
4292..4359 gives 17.5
